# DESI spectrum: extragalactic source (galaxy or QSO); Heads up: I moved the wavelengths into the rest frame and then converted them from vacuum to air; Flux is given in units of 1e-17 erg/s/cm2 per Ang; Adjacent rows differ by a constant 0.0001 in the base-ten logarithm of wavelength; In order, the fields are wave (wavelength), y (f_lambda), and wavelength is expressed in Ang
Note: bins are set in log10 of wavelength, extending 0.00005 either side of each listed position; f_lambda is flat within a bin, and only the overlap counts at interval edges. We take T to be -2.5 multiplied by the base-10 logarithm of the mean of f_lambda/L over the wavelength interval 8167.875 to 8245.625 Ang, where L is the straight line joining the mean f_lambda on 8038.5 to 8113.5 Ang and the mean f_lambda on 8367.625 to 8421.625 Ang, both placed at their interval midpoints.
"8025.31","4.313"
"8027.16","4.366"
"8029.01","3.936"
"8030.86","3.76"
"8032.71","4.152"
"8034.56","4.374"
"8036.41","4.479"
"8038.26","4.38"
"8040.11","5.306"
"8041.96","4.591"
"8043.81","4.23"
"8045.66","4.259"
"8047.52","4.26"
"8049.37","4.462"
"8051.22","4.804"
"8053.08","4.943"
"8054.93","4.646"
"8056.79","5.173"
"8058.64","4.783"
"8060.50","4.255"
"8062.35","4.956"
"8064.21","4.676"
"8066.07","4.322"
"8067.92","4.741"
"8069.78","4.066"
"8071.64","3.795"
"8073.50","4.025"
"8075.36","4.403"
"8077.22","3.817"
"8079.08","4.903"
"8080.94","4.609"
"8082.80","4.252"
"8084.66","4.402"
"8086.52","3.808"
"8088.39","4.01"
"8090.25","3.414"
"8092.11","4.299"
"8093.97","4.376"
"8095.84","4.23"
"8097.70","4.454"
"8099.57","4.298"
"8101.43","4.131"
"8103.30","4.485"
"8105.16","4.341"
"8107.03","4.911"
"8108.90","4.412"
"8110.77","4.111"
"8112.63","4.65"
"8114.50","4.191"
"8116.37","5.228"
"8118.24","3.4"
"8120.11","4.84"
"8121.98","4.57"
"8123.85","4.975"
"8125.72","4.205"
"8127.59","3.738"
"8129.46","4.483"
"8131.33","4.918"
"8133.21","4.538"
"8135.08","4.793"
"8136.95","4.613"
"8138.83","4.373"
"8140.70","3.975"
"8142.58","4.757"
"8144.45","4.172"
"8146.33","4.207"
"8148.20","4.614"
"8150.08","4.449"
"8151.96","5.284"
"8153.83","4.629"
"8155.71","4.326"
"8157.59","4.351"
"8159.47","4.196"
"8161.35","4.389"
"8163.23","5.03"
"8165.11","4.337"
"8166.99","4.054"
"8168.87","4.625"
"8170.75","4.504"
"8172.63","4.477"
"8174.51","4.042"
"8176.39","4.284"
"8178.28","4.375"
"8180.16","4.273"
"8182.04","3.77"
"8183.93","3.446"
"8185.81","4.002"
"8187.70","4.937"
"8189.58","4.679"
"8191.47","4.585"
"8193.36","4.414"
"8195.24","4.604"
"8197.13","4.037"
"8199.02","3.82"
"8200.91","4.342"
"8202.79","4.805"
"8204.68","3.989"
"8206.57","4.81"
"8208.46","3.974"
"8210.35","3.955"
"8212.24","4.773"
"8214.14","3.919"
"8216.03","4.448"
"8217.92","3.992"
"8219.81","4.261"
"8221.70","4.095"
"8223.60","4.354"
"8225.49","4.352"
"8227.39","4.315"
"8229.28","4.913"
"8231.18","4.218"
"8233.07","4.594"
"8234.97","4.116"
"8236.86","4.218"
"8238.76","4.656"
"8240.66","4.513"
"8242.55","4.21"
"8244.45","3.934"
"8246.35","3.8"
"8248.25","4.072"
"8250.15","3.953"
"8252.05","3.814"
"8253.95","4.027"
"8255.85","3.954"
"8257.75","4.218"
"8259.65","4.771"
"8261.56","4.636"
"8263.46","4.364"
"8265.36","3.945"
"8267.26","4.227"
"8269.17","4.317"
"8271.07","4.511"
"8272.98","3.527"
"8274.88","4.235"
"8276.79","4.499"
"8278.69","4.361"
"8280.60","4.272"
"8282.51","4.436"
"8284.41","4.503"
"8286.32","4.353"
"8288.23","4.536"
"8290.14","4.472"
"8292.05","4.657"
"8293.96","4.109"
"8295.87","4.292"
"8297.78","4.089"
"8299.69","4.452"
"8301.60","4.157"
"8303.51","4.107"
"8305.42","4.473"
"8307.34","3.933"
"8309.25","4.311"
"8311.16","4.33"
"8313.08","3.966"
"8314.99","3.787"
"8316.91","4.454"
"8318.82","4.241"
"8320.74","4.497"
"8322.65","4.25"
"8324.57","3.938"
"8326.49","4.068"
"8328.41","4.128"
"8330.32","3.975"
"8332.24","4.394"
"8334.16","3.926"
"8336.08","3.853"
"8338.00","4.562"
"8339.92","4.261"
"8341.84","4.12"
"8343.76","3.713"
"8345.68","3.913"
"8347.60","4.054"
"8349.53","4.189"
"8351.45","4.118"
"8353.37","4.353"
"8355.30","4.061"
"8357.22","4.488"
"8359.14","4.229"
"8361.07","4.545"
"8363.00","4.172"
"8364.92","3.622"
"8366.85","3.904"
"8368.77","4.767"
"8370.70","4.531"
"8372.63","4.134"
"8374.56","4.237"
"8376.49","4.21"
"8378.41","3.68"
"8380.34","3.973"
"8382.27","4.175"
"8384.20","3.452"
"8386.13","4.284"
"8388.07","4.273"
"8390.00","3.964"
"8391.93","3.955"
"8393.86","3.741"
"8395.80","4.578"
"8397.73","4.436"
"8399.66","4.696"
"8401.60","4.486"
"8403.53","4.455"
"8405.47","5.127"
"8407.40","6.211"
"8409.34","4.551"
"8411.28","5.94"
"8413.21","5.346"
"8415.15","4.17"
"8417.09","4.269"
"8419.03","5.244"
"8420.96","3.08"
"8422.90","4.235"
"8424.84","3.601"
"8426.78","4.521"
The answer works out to 0.03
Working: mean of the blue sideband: 4.41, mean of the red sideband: 4.43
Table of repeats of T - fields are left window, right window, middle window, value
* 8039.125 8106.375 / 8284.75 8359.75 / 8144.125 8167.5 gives -0.035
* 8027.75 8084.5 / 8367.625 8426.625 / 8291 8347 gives 0.060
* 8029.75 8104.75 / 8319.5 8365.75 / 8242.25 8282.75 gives 0.009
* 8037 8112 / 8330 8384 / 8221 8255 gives 0.006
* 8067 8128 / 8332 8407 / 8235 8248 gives 0.013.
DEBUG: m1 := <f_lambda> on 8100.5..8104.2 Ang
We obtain 4.3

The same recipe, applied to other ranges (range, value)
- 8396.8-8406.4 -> 4.64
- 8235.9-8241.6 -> 4.46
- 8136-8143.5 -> 4.43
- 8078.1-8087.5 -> 4.39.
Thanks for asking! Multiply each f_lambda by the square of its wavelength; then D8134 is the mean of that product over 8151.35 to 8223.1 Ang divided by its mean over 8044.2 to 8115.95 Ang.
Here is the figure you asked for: 1.01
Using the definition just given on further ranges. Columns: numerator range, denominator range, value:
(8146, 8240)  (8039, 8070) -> 0.97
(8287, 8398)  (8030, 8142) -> 1.01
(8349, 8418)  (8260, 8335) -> 1.05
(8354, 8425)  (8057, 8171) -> 1.06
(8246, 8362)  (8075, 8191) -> 1.00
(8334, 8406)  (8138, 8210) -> 1.01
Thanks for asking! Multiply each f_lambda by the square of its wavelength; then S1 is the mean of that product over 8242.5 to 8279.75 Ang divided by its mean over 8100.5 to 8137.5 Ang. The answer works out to 0.96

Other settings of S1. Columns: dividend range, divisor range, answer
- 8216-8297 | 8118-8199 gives 1.00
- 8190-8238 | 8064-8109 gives 1.04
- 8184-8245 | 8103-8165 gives 0.98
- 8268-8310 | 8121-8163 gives 0.99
